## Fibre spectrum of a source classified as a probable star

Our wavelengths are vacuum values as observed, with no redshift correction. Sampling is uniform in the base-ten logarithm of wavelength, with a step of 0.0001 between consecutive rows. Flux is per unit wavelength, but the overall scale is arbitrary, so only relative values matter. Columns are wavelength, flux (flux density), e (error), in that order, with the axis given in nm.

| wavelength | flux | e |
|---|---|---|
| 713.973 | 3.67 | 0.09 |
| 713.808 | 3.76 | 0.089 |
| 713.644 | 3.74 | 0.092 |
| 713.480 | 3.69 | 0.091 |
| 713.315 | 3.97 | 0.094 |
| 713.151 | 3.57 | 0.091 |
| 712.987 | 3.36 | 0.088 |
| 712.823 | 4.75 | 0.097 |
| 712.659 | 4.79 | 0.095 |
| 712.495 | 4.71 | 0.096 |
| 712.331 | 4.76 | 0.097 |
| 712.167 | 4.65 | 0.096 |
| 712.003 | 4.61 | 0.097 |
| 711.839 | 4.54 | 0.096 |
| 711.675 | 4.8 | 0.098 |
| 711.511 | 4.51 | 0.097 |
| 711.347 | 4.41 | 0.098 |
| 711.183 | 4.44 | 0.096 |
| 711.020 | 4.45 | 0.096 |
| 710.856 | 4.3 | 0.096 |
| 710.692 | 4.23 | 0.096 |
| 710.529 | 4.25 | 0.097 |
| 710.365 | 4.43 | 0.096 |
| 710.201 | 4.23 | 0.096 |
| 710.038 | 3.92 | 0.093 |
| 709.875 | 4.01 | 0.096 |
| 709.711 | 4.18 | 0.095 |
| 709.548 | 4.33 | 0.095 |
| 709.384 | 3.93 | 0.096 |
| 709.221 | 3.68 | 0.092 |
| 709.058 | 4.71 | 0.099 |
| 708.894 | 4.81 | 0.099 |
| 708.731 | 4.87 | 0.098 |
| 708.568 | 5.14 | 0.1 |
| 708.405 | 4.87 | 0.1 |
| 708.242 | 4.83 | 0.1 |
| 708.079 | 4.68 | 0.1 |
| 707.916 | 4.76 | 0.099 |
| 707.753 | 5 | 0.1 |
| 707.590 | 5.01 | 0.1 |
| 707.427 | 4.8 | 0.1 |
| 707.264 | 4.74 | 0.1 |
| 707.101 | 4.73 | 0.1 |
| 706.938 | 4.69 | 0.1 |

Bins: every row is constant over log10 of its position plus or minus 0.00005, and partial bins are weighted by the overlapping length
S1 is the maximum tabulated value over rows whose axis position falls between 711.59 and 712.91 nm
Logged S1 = 4.8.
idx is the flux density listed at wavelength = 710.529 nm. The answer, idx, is 4.25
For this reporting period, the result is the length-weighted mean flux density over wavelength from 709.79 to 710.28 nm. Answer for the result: 4.06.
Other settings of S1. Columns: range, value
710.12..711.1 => 4.45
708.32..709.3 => 5.14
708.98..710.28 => 4.71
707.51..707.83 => 5.01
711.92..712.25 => 4.65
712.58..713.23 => 4.79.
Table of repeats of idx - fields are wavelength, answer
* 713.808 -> 3.76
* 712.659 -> 4.79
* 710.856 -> 4.3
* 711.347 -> 4.41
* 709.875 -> 4.01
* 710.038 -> 3.92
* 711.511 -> 4.51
